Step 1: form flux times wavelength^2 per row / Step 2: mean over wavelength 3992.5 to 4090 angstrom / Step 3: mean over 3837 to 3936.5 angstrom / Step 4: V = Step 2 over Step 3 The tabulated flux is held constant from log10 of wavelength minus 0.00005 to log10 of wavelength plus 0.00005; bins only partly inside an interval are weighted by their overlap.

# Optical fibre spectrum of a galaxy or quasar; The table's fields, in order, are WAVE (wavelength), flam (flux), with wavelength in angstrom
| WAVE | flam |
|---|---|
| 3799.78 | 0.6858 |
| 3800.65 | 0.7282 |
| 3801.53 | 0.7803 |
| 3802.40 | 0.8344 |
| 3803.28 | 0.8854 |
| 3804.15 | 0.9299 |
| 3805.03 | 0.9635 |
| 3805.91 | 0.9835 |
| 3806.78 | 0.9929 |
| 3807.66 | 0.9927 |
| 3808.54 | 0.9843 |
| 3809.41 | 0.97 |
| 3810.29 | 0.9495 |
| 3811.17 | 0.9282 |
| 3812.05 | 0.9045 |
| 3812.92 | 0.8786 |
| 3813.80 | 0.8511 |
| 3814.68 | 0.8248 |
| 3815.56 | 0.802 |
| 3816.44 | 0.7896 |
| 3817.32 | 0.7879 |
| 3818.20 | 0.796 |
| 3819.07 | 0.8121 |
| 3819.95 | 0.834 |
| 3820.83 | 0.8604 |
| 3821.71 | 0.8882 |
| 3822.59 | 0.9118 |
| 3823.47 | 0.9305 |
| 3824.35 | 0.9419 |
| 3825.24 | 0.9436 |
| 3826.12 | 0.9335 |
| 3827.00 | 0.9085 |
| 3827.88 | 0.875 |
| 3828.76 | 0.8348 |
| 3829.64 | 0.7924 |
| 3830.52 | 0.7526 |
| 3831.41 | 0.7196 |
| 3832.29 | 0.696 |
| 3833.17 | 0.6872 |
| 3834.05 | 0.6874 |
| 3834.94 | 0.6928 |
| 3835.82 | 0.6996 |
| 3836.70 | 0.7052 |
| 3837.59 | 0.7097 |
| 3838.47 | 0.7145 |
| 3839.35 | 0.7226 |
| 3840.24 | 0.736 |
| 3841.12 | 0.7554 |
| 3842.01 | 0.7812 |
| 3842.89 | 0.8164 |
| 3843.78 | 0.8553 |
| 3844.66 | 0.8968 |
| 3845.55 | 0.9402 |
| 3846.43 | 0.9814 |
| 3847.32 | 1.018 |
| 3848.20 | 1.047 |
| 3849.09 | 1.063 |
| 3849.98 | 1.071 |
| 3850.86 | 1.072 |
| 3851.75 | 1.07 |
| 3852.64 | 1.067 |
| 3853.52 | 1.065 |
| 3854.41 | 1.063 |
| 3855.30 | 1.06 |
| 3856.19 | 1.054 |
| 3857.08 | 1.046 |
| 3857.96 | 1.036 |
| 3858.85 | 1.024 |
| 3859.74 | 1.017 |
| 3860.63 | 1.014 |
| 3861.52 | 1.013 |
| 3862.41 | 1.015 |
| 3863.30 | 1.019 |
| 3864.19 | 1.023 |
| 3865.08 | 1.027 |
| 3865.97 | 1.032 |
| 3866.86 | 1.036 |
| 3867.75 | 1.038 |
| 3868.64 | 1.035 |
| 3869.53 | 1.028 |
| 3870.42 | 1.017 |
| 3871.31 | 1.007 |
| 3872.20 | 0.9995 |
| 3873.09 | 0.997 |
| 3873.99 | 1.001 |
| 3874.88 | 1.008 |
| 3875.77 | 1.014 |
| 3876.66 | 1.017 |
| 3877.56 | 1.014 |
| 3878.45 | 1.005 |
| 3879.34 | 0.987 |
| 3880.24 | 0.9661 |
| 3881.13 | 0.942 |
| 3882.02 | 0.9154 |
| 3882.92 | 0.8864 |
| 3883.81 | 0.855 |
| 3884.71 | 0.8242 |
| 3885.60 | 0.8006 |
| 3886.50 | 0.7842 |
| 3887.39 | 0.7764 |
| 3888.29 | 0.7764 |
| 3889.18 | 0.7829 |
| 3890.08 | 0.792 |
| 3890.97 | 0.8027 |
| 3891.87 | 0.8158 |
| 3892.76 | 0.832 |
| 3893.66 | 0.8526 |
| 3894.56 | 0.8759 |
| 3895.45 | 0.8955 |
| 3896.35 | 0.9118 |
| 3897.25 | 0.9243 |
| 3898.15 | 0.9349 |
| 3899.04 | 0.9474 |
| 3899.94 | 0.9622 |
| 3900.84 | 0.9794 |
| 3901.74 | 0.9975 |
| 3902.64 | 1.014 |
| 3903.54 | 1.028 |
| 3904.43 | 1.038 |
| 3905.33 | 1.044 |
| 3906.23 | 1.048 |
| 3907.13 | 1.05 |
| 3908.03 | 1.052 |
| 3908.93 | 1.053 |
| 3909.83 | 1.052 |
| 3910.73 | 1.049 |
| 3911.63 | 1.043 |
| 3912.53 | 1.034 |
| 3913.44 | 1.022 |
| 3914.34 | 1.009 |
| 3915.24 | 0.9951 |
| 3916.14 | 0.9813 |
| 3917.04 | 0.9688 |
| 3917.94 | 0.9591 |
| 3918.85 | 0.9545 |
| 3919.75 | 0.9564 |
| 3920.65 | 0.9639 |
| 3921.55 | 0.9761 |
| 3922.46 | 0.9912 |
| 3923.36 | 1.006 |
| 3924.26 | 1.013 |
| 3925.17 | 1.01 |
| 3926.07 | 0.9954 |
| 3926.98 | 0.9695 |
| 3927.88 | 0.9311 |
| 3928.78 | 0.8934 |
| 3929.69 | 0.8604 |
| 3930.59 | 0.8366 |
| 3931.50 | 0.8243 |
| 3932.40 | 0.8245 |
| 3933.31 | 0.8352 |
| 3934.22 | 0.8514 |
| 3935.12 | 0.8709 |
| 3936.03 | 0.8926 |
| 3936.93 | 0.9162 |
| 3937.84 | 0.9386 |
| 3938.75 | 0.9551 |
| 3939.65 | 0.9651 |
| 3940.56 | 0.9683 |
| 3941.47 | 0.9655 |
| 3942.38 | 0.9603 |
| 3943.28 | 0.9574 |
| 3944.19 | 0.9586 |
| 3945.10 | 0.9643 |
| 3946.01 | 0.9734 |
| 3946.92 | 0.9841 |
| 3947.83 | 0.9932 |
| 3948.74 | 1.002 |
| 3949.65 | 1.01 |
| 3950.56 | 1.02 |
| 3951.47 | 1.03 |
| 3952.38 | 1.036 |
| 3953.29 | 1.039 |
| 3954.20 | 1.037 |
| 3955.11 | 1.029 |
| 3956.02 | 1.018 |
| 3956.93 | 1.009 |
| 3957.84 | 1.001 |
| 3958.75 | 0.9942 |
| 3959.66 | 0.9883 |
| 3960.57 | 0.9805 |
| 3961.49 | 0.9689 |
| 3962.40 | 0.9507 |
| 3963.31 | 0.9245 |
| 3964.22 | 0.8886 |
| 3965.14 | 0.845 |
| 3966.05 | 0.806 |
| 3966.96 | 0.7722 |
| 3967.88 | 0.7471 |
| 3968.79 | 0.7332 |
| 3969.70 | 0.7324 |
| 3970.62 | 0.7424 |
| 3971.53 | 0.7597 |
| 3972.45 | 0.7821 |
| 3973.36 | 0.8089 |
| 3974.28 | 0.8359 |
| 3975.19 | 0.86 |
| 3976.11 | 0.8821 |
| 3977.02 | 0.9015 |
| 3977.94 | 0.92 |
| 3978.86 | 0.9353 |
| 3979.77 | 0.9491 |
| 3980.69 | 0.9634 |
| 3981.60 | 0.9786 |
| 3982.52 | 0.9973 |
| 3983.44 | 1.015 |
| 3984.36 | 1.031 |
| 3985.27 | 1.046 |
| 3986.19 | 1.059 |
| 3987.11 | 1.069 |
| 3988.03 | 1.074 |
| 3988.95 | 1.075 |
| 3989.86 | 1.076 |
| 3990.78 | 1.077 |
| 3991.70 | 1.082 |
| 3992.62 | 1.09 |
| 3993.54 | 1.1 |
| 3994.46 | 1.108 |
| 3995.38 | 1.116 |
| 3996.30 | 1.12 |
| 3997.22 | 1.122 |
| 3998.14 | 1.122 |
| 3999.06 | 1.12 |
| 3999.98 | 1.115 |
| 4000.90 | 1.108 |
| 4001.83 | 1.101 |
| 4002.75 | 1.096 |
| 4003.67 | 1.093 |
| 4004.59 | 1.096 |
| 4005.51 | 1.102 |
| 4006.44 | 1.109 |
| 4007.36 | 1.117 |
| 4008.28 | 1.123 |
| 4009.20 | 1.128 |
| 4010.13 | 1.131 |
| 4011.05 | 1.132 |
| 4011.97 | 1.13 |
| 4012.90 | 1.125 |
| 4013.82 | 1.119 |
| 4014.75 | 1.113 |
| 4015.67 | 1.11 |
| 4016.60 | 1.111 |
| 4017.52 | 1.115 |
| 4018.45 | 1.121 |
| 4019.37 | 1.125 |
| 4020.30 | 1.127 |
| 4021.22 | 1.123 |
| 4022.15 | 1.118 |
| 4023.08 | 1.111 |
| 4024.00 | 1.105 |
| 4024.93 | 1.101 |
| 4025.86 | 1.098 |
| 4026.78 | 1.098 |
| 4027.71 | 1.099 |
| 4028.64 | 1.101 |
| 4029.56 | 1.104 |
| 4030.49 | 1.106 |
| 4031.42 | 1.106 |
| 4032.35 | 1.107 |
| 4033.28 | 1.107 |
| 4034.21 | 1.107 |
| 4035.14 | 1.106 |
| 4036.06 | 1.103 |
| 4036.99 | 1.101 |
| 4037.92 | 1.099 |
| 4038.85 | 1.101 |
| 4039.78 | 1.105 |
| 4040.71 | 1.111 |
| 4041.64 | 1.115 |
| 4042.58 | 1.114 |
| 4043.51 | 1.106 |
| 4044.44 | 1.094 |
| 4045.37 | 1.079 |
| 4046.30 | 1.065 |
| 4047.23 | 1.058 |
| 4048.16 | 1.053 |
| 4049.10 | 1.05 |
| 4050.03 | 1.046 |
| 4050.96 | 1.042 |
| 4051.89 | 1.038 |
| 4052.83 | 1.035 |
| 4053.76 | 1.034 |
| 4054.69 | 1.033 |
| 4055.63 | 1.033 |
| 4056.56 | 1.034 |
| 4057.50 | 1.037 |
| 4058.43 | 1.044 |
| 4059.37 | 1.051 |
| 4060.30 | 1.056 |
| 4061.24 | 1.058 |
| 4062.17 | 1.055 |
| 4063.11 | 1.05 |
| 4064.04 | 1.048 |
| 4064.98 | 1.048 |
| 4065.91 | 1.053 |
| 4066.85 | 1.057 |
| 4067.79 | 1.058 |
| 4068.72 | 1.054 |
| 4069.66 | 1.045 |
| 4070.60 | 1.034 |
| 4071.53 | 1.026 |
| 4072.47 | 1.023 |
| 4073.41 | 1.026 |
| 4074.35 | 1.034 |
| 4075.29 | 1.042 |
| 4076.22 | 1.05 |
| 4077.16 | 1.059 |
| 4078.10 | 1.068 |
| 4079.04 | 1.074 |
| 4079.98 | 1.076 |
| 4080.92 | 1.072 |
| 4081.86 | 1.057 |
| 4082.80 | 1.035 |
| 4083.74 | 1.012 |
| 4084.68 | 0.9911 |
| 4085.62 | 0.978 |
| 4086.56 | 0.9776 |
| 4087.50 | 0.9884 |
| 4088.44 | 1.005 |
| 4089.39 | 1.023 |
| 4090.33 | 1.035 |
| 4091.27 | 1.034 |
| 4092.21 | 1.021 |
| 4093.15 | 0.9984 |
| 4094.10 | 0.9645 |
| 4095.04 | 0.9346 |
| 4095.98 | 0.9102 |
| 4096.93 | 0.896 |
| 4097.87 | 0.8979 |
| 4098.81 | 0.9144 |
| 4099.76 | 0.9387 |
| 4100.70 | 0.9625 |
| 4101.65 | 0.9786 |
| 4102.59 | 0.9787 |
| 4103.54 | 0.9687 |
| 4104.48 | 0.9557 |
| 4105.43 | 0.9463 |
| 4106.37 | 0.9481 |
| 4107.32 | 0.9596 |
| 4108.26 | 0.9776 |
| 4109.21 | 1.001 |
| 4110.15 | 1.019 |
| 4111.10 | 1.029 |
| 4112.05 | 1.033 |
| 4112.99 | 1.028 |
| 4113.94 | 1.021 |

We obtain 1.22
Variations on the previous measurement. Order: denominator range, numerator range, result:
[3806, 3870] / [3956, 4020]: 1.20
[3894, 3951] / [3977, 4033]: 1.17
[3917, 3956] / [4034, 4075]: 1.18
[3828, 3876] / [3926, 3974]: 1.04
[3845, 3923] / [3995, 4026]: 1.21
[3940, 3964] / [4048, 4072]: 1.11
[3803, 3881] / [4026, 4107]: 1.26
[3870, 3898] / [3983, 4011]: 1.28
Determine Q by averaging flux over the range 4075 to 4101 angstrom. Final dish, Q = 1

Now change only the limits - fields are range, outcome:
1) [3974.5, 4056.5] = 1.08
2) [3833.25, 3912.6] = 0.944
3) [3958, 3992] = 0.926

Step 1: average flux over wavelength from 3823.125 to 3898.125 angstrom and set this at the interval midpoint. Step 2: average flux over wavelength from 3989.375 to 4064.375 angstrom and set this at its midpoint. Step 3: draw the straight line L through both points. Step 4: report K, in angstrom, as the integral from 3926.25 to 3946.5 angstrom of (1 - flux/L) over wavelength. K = 1.6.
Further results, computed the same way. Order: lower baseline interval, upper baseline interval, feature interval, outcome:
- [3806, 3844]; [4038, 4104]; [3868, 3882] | -2.1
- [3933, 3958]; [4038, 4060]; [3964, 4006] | 1.2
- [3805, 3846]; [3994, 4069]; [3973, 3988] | 1.0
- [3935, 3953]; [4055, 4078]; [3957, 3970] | 1.3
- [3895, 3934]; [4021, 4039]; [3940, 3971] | 2.3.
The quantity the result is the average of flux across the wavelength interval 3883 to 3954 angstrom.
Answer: 0.944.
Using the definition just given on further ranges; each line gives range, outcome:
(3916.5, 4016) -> 0.985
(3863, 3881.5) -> 1.01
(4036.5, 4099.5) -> 1.04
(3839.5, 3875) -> 0.994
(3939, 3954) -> 0.989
